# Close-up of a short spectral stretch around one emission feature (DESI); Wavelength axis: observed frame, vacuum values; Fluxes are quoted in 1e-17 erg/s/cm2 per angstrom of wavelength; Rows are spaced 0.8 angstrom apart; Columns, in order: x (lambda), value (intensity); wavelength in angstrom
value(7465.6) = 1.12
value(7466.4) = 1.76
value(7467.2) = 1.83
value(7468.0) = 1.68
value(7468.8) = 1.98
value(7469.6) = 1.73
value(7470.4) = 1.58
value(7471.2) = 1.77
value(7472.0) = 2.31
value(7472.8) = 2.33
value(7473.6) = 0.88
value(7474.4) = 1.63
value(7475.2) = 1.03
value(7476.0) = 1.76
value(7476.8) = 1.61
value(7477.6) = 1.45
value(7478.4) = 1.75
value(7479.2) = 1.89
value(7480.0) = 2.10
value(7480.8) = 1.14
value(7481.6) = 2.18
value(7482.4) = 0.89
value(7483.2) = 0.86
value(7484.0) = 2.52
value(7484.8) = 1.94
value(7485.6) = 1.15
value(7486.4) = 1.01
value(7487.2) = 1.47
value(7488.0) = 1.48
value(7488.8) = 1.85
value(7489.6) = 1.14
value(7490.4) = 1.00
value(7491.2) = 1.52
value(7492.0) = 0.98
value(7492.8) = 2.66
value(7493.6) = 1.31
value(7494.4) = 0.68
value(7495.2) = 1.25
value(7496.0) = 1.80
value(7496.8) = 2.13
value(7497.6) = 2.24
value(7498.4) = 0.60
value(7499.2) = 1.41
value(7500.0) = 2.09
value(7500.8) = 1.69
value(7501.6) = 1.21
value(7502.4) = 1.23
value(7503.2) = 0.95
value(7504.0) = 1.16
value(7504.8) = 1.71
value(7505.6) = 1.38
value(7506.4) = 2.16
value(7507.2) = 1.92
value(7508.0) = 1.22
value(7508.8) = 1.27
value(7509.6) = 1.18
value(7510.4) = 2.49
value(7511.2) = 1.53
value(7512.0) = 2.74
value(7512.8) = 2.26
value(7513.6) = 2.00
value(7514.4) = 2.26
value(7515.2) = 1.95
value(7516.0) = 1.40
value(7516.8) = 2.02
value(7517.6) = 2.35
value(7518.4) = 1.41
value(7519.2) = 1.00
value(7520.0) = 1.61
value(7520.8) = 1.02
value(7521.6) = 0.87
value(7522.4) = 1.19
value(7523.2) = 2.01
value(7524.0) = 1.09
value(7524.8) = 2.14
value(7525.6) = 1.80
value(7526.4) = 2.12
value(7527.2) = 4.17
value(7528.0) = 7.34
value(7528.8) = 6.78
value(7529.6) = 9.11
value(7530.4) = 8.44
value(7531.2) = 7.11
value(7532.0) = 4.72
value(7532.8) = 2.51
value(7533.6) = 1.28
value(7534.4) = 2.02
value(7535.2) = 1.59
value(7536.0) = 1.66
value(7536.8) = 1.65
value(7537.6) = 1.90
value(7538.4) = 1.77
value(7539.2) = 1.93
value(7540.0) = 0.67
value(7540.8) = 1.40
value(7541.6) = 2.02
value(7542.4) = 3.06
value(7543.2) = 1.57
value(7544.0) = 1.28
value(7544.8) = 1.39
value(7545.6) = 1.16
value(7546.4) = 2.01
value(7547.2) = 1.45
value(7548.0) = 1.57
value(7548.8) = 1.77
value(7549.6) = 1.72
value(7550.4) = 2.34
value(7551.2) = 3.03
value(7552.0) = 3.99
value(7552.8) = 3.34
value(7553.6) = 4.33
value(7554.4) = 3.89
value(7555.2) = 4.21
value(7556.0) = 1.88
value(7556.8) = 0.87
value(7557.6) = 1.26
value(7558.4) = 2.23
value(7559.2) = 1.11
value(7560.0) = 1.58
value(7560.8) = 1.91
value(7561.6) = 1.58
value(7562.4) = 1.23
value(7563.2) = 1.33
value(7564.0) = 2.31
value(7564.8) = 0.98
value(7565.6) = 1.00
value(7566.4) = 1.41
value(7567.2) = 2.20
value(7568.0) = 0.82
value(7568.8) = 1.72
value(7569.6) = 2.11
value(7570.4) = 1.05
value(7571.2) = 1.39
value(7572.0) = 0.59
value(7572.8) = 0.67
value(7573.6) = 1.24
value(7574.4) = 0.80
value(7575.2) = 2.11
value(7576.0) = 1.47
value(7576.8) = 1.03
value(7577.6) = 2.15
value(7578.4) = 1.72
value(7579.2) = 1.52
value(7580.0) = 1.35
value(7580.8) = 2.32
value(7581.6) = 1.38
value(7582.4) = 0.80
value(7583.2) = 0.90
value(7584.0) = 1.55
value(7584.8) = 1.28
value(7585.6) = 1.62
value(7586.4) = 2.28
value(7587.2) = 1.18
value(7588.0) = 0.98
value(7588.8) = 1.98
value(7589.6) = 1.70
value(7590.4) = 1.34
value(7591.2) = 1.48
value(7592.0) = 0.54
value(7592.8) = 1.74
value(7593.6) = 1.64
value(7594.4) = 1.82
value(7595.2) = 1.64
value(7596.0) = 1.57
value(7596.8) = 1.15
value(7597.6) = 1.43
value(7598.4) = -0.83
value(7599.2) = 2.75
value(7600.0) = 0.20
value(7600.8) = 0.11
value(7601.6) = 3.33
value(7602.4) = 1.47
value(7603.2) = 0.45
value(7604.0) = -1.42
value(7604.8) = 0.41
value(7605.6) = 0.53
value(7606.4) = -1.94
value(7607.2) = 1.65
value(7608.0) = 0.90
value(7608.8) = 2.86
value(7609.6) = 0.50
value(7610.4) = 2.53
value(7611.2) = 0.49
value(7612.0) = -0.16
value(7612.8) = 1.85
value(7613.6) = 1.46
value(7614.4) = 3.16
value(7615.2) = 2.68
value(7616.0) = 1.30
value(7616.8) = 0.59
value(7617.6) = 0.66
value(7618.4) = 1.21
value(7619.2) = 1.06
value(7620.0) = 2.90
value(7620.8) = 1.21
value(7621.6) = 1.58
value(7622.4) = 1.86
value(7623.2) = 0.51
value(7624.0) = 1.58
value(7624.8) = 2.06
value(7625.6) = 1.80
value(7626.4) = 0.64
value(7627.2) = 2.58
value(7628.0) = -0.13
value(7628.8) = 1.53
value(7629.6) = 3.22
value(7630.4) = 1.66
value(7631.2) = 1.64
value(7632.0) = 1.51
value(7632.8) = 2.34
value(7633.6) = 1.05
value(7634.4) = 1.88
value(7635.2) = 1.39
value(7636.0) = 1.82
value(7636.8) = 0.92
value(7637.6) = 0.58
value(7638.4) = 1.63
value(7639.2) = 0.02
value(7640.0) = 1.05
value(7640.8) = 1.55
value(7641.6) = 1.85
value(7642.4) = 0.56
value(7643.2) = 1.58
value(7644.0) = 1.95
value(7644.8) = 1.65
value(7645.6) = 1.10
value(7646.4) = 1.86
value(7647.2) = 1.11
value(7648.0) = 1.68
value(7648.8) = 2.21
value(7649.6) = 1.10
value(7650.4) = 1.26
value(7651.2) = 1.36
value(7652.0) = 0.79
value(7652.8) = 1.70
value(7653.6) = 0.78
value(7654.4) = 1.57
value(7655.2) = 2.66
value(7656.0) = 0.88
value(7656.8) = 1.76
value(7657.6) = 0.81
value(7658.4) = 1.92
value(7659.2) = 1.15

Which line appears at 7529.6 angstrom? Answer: H-alpha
